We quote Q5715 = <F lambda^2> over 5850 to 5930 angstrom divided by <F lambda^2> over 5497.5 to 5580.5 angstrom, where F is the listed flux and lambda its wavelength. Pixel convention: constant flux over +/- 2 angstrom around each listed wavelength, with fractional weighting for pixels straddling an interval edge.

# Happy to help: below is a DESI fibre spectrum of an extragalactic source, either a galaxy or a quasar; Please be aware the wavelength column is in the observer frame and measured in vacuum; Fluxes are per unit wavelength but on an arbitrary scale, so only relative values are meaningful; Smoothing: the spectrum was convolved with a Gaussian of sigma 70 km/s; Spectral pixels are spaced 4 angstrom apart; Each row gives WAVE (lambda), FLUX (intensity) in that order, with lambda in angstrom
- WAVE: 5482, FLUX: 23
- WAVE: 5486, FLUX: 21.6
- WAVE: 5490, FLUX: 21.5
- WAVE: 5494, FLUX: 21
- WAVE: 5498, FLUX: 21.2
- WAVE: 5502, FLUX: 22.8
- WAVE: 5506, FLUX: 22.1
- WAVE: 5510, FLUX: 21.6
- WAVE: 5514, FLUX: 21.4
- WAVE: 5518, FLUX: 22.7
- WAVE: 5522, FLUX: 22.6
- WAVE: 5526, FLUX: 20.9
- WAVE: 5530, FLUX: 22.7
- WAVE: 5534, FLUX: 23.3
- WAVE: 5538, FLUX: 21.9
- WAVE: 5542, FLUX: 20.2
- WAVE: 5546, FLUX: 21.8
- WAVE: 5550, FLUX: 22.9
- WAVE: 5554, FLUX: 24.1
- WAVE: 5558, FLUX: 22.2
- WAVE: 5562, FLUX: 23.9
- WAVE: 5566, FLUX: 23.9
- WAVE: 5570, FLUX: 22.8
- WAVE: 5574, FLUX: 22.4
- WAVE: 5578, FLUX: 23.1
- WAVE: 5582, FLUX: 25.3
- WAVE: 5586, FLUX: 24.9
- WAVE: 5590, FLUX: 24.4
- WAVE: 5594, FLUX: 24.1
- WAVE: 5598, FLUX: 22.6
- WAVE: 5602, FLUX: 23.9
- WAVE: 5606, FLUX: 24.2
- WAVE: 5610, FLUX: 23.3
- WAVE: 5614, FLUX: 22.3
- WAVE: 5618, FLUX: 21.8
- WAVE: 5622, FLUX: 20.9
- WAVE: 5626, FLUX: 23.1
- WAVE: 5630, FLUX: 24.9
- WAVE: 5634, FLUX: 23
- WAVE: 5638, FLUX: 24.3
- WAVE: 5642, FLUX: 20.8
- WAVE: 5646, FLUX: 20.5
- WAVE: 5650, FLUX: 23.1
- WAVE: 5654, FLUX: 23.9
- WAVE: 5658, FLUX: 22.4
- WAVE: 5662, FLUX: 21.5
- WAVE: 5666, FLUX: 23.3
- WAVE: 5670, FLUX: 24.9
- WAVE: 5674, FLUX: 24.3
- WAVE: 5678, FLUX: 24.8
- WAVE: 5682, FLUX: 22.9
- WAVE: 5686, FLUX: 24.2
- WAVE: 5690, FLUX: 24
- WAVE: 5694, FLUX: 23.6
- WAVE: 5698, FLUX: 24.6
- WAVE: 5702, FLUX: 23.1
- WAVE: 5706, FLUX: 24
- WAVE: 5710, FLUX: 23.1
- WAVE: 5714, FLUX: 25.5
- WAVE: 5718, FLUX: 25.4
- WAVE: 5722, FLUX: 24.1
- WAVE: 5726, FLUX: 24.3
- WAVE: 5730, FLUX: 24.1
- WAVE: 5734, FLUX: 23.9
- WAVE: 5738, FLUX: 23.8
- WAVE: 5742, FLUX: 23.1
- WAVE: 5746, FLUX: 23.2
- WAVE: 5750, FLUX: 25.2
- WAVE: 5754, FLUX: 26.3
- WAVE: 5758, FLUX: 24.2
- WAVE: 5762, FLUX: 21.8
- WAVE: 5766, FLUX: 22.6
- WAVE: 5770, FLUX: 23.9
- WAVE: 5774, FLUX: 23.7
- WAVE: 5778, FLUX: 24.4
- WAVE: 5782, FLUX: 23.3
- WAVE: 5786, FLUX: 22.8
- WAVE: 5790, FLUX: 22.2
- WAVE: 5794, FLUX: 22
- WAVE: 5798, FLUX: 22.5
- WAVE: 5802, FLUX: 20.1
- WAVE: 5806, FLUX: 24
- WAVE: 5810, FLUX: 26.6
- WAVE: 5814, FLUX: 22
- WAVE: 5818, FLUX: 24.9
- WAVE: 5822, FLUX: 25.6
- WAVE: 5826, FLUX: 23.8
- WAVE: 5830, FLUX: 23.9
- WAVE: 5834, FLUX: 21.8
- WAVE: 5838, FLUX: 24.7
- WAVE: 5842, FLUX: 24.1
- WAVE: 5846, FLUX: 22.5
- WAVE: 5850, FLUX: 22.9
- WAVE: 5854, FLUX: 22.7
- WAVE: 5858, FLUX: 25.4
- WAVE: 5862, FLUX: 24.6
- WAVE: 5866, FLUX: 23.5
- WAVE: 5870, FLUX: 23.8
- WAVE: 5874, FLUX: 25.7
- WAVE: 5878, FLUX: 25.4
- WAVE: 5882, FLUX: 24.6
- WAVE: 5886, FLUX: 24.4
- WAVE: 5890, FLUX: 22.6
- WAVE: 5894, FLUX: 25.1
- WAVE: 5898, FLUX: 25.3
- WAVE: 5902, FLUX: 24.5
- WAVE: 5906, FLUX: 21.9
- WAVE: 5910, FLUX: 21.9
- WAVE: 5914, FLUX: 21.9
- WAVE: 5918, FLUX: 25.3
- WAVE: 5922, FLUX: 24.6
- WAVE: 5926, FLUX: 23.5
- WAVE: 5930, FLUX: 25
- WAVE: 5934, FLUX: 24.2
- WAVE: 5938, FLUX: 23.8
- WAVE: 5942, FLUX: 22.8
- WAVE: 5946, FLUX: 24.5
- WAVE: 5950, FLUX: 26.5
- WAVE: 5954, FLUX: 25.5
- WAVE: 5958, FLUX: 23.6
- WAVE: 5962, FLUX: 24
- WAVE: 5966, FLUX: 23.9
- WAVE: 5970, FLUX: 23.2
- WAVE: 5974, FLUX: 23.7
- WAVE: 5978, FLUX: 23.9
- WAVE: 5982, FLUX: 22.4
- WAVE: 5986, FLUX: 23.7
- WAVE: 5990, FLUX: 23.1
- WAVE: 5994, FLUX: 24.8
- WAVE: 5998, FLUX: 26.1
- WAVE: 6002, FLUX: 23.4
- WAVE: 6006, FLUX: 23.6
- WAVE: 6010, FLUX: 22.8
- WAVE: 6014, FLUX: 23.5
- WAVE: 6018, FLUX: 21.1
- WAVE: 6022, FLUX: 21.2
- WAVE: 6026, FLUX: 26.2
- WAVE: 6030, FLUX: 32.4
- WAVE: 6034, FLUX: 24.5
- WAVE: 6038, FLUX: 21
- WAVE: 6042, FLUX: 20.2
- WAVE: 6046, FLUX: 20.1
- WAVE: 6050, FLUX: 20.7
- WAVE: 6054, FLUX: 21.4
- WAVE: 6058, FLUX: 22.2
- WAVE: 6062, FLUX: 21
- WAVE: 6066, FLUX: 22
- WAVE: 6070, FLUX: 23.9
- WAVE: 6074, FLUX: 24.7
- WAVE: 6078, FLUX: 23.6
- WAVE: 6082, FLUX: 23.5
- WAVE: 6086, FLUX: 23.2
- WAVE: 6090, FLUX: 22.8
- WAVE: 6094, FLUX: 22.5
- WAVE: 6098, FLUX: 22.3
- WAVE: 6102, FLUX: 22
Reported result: 1.21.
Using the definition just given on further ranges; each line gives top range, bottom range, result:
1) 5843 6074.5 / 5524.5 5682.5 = 1.16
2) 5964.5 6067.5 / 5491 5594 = 1.20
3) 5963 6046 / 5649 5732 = 1.10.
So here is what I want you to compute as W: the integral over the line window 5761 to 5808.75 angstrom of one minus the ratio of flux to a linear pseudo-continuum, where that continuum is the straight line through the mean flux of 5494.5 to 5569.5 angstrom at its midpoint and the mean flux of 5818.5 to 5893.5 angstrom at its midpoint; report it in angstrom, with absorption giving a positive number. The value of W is 1.6 angstrom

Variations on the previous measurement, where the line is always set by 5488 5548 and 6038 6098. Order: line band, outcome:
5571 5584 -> -1.0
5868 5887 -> -2.3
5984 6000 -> -1.6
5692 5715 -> -2.0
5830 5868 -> -2.6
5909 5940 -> -2.4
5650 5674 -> -1.5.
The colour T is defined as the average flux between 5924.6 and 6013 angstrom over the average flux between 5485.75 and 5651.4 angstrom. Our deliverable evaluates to 1.1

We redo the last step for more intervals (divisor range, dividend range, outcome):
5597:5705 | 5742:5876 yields 1.02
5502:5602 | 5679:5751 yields 1.05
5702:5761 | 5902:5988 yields 0.98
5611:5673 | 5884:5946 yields 1.05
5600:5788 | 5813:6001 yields 1.02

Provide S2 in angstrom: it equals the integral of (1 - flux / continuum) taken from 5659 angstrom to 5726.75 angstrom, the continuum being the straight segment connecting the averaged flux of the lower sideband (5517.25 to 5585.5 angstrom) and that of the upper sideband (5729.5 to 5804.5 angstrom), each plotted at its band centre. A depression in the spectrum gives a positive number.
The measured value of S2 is -2.4 angstrom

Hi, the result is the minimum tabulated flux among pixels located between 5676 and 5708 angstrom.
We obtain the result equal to 22.9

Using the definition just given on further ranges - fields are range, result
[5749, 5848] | 20.1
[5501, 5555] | 20.2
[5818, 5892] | 21.8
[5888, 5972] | 21.9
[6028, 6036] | 24.5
